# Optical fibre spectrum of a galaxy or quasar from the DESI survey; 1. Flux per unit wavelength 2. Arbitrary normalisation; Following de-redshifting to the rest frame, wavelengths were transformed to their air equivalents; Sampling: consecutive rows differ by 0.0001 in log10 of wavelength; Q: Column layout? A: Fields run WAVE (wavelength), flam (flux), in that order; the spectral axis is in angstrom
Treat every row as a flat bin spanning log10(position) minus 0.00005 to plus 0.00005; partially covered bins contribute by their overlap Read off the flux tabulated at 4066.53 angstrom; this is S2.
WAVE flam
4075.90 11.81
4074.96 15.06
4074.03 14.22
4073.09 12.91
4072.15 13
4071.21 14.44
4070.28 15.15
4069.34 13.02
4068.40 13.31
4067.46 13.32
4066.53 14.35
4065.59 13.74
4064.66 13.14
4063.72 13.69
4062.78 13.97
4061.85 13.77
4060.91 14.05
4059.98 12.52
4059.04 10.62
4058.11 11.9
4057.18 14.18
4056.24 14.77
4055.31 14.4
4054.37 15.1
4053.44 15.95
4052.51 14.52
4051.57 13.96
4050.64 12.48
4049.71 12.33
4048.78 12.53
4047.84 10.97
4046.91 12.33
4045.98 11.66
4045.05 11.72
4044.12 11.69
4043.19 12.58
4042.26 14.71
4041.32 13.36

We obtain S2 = 14.35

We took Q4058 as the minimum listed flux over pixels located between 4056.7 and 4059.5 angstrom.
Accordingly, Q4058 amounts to 10.62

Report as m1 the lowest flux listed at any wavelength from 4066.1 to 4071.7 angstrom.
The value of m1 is 13.02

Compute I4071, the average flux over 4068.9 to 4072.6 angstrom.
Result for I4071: 13.9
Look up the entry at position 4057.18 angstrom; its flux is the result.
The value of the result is 14.18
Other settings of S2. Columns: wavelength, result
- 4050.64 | 12.48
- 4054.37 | 15.1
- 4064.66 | 13.14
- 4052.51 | 14.52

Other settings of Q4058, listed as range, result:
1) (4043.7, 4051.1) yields 10.97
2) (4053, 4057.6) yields 14.18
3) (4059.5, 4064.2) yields 12.52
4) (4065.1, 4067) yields 13.74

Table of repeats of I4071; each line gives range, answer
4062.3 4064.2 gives 13.8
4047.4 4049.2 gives 11.7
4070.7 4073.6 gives 13.5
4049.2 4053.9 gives 13.8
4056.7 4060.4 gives 12.3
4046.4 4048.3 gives 11.7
